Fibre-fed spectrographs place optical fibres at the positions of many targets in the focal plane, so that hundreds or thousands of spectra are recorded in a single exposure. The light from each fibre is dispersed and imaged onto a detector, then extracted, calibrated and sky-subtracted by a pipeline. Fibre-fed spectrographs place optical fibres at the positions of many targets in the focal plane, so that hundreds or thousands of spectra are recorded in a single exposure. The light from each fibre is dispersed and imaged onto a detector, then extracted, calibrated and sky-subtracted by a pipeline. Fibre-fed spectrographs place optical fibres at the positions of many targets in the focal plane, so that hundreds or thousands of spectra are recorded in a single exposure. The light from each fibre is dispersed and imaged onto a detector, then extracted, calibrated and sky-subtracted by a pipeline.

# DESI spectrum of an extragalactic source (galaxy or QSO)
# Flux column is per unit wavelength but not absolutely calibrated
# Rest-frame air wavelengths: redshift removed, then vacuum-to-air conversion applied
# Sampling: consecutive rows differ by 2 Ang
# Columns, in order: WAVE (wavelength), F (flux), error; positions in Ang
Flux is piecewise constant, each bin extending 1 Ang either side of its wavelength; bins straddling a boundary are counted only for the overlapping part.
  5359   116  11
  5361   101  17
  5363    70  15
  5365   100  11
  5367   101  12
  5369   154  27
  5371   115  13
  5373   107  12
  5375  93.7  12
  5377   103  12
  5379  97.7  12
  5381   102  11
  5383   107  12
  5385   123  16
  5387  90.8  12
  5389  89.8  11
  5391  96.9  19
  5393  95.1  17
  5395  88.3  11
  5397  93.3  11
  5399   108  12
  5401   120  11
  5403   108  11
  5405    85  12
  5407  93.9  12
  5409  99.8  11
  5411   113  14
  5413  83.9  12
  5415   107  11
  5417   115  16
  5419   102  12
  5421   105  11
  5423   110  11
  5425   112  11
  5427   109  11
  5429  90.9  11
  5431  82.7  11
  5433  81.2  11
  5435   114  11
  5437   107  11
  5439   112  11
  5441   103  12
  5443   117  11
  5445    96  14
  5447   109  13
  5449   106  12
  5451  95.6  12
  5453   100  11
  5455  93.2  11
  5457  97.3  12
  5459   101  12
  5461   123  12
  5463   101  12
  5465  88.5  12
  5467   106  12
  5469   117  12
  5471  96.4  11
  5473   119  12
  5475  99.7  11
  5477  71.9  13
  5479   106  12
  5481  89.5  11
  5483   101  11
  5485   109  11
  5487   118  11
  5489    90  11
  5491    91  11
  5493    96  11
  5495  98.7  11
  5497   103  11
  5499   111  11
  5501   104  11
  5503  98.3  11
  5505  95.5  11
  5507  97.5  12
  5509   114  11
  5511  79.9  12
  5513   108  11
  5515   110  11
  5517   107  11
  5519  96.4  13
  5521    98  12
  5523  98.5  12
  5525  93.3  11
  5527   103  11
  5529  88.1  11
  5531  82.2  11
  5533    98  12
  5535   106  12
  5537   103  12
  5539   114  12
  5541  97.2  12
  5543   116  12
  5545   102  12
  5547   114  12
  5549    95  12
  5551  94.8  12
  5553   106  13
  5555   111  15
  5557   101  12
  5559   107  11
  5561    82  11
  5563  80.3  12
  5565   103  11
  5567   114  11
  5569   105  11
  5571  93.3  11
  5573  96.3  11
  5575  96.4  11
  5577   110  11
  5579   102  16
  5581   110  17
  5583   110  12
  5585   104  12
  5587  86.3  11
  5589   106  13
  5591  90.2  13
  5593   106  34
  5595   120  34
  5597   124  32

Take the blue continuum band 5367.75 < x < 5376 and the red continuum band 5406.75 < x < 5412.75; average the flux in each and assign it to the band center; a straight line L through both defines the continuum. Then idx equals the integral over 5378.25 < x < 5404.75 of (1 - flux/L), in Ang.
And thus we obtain 1.8 Ang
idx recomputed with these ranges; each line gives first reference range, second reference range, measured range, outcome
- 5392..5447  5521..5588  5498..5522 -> -0.12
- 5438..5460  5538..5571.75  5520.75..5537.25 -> 0.96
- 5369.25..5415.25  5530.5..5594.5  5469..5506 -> 0.47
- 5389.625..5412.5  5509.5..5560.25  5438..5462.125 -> -1.02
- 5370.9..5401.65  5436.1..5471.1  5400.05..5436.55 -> 0.26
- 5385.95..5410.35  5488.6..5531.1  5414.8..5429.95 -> -1.31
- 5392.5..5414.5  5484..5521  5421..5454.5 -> -0.93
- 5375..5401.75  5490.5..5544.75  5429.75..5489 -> -0.78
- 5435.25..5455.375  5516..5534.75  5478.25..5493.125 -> 0.04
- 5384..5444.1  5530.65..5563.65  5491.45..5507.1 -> 0.16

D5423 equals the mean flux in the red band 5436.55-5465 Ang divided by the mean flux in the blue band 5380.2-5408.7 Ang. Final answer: 1.04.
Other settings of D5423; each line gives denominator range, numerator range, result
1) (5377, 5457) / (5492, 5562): 0.99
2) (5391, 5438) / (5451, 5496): 1.00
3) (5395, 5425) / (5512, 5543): 0.98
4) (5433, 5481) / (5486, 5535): 0.97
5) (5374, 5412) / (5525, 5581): 1.00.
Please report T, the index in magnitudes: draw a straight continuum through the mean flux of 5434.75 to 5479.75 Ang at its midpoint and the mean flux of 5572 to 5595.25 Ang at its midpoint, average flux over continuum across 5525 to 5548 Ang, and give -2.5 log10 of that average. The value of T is 0.011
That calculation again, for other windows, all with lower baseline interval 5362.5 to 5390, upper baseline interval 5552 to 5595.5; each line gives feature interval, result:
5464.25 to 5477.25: 0.016 mag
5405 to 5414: 0.084 mag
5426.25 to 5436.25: 0.089 mag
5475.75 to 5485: 0.097 mag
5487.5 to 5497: 0.072 mag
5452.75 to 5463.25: 0.004 mag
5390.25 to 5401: 0.061 mag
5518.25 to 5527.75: 0.050 mag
